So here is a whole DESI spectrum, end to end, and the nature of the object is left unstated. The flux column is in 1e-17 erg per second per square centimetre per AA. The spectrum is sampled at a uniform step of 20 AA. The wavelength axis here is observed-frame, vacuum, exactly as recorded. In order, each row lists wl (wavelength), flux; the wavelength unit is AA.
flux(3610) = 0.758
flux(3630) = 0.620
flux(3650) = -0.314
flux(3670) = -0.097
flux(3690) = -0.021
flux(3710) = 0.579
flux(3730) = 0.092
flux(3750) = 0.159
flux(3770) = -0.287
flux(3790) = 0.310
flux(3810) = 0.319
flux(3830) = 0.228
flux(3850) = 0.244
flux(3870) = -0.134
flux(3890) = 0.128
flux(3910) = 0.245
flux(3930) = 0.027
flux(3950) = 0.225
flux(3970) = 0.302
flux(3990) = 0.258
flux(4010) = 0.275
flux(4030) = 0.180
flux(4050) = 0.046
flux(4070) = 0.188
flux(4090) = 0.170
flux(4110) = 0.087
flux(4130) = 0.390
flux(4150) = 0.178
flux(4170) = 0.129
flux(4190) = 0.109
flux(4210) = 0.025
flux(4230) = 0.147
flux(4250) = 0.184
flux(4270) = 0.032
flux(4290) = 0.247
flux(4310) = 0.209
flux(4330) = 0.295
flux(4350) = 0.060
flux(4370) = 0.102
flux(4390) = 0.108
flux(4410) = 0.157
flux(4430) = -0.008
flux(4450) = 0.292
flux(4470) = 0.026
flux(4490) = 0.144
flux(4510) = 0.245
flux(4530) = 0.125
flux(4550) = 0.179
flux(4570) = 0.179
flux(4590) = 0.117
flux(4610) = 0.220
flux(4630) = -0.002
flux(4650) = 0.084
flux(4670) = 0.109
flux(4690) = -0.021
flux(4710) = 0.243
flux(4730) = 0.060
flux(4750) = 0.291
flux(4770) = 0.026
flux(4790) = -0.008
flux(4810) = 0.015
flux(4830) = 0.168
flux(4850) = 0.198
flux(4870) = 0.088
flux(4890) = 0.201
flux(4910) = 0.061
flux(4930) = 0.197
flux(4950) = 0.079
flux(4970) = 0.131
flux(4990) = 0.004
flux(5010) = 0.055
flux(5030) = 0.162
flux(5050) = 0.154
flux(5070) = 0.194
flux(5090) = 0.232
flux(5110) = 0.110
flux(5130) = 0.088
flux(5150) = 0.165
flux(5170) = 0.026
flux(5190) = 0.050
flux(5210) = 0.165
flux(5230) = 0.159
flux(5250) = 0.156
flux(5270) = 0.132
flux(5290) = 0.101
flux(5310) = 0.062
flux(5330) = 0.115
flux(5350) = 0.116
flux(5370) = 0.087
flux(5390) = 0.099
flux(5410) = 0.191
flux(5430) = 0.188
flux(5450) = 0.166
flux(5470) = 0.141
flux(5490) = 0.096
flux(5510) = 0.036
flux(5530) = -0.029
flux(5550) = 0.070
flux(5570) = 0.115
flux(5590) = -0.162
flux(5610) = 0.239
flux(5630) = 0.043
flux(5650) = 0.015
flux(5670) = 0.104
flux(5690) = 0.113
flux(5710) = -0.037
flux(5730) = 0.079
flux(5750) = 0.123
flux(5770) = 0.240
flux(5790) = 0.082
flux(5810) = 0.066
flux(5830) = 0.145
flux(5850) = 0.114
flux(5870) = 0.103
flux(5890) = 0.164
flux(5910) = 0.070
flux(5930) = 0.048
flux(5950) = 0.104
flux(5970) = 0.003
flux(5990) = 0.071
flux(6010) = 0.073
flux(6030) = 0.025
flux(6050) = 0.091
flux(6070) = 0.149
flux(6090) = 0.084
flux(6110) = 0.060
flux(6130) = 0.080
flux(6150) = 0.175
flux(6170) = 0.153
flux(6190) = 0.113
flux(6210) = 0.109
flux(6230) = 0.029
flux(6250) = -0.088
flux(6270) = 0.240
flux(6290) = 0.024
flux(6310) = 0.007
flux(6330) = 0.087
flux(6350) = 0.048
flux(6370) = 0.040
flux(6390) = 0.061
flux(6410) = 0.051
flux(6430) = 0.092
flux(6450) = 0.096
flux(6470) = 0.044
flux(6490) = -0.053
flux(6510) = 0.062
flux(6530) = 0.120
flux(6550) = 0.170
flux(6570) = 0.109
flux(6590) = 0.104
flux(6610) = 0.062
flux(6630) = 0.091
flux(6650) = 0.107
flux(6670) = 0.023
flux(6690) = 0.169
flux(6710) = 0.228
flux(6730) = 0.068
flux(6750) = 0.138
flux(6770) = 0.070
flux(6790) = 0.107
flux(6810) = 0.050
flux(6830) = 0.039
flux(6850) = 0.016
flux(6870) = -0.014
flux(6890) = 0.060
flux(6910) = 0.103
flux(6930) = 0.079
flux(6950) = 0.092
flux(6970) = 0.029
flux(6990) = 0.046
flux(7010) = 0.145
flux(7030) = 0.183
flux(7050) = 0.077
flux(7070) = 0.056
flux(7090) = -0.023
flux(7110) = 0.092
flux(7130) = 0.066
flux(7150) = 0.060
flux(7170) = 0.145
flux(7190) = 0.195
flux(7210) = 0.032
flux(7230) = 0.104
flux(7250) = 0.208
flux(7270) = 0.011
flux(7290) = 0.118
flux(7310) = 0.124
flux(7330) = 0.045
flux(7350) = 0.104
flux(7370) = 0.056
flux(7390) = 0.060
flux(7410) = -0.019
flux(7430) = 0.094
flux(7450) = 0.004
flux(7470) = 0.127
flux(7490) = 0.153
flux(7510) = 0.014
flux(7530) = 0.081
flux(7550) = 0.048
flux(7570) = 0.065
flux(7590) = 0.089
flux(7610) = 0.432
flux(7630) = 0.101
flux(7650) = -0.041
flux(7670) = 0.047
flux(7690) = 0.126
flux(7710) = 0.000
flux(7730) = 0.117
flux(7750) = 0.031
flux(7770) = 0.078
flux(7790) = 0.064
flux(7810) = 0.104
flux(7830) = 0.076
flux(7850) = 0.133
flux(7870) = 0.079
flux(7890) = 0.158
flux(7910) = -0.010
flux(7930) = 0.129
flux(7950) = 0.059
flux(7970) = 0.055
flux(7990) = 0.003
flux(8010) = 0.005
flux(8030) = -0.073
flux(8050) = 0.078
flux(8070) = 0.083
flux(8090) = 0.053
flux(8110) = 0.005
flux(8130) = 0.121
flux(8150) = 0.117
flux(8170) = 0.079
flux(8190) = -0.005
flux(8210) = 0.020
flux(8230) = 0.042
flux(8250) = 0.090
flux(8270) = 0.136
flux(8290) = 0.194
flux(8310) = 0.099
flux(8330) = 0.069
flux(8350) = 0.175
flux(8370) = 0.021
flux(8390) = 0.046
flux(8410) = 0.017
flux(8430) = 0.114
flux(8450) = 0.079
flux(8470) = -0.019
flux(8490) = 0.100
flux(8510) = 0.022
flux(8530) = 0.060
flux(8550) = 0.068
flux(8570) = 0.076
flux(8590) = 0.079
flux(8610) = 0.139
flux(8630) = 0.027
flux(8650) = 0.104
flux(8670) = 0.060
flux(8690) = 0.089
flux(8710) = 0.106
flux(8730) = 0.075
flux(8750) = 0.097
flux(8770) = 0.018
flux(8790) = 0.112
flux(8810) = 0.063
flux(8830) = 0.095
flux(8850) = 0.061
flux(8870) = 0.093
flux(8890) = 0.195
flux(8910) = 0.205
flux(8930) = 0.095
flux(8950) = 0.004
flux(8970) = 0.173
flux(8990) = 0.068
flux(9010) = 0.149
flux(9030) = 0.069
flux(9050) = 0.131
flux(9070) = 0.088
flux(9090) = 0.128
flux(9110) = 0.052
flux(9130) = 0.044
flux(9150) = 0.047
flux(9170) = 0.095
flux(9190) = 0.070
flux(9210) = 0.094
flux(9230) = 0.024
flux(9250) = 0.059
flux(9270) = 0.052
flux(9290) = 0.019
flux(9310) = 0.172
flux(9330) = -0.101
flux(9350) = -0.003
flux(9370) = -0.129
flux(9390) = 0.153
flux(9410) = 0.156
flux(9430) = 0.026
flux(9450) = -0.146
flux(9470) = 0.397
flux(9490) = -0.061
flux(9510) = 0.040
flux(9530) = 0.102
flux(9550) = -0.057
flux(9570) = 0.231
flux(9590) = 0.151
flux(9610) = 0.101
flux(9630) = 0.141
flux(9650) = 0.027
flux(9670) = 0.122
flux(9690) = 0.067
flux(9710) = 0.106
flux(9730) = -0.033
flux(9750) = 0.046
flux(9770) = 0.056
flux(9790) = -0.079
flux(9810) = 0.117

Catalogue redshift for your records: 0.070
